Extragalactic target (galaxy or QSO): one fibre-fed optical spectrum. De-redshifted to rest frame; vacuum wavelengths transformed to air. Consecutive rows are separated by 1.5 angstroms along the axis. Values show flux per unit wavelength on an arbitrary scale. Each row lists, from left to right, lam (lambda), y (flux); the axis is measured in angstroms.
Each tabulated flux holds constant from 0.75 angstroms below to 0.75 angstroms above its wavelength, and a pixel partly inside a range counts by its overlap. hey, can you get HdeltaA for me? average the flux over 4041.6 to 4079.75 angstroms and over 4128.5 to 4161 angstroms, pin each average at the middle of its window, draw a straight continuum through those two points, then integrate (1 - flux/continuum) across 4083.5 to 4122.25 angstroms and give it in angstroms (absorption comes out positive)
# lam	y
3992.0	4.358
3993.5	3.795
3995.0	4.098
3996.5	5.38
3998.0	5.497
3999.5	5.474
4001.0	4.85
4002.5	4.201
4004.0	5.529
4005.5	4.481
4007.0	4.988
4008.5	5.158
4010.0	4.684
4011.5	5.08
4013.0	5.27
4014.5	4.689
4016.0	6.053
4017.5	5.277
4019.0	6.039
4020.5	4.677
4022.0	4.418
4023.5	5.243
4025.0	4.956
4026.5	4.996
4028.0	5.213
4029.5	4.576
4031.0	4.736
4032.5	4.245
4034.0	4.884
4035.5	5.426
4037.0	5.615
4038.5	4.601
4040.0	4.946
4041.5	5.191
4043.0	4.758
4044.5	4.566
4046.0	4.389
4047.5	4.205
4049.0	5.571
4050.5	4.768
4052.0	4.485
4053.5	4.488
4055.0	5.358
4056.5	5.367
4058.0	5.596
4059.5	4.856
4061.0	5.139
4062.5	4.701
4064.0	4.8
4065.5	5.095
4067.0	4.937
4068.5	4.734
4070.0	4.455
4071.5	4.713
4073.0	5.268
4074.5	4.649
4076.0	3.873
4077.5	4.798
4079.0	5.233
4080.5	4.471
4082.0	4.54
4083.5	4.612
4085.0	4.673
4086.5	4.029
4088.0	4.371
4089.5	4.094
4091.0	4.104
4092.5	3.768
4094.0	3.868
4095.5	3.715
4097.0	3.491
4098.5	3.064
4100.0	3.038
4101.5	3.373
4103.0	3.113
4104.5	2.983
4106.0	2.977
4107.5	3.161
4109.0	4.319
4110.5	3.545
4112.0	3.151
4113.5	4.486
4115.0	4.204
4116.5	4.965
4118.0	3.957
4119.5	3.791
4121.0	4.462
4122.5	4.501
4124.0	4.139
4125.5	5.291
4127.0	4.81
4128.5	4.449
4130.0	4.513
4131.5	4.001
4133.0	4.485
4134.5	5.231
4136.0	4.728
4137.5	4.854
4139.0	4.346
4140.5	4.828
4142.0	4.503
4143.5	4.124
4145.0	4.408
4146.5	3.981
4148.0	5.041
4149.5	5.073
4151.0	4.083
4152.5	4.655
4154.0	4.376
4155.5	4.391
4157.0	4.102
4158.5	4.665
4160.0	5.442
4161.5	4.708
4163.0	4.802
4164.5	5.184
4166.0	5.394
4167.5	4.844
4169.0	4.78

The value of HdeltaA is 7.3 angstroms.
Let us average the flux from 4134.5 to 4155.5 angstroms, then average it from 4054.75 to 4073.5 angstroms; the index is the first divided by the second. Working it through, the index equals 0.91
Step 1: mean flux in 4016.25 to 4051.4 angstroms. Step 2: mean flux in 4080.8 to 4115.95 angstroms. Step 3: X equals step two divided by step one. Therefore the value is 0.77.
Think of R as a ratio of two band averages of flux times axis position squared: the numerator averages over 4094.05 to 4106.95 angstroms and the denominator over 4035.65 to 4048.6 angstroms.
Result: 0.69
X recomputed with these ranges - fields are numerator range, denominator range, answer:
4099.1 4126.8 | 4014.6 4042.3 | 0.77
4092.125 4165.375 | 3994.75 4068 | 0.85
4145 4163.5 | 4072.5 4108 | 1.16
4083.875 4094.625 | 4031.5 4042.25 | 0.83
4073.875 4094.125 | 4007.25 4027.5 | 0.86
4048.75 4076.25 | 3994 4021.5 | 0.97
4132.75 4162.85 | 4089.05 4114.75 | 1.30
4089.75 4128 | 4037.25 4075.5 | 0.79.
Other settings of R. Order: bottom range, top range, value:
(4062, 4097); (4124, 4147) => 1.05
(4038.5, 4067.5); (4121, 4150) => 0.98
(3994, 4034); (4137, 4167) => 1.00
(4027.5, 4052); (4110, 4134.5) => 0.93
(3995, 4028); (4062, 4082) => 0.96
